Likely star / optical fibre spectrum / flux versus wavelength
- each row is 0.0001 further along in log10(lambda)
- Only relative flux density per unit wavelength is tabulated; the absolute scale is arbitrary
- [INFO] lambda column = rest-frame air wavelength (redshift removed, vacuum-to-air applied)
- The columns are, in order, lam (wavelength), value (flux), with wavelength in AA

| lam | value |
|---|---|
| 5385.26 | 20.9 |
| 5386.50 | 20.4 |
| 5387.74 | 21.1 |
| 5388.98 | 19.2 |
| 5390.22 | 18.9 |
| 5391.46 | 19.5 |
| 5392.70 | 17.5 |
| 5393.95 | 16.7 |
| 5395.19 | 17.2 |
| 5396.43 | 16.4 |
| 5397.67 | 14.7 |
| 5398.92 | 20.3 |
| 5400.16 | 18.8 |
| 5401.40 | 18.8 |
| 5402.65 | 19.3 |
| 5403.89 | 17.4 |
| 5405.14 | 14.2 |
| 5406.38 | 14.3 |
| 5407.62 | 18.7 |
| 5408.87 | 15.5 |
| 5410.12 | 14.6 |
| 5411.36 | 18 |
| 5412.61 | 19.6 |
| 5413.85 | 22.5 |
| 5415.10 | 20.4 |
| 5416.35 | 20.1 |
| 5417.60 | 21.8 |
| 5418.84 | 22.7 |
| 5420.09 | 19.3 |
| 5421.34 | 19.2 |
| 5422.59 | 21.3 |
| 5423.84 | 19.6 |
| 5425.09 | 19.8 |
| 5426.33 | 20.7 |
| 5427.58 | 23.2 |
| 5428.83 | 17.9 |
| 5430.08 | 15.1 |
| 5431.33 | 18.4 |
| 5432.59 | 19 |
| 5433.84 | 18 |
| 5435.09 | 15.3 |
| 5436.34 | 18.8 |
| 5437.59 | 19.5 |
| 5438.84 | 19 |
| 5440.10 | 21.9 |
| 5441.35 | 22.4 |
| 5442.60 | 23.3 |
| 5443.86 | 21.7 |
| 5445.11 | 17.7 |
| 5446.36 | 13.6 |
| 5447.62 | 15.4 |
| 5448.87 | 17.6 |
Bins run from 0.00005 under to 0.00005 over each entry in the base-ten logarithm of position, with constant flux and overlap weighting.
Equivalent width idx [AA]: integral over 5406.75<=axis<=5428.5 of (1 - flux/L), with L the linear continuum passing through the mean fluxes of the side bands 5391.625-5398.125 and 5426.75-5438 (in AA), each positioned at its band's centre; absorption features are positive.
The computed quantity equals -2.4 AA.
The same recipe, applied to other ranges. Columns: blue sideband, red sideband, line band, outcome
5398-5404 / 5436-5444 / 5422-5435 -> 0.8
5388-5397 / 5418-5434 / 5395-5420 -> 0.6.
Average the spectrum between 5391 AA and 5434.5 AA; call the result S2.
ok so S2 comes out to 18.6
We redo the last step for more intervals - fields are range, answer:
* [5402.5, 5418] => 18.1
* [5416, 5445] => 19.9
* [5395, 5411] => 17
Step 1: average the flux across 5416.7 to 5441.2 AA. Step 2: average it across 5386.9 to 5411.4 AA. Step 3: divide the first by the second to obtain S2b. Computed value 1.11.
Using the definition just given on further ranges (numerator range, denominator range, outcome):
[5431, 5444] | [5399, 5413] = 1.14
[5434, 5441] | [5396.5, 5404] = 1.05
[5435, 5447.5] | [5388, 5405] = 1.07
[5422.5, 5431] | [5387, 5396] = 1.05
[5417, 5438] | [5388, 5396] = 1.06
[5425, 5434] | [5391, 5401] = 1.08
